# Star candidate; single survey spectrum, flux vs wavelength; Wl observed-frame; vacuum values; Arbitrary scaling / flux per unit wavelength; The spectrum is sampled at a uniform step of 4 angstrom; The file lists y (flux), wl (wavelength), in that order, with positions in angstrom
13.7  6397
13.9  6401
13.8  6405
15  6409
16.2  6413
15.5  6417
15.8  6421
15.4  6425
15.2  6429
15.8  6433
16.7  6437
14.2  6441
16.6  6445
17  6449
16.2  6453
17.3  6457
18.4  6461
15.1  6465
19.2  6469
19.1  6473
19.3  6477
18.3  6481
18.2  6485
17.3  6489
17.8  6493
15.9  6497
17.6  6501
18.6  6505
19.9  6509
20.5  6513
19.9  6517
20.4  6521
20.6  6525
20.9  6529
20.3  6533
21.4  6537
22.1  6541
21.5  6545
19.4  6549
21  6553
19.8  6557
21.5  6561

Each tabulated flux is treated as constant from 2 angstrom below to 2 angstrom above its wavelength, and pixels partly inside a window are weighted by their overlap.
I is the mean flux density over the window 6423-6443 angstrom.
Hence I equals 15.5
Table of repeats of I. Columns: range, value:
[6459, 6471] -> 17.6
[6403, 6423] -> 15.3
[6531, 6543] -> 21.3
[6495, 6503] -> 16.8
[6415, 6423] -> 15.7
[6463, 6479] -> 18.2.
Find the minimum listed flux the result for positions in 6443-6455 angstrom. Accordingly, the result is 16.2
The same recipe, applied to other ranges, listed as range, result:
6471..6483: 18.3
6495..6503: 15.9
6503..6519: 18.6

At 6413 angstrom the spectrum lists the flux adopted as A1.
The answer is 16.2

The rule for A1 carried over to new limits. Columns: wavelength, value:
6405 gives 13.8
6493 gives 17.8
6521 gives 20.4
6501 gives 17.6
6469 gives 19.2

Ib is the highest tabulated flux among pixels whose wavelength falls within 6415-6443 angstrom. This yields 16.7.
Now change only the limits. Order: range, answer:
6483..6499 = 18.2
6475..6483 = 19.3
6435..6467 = 18.4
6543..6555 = 21.5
